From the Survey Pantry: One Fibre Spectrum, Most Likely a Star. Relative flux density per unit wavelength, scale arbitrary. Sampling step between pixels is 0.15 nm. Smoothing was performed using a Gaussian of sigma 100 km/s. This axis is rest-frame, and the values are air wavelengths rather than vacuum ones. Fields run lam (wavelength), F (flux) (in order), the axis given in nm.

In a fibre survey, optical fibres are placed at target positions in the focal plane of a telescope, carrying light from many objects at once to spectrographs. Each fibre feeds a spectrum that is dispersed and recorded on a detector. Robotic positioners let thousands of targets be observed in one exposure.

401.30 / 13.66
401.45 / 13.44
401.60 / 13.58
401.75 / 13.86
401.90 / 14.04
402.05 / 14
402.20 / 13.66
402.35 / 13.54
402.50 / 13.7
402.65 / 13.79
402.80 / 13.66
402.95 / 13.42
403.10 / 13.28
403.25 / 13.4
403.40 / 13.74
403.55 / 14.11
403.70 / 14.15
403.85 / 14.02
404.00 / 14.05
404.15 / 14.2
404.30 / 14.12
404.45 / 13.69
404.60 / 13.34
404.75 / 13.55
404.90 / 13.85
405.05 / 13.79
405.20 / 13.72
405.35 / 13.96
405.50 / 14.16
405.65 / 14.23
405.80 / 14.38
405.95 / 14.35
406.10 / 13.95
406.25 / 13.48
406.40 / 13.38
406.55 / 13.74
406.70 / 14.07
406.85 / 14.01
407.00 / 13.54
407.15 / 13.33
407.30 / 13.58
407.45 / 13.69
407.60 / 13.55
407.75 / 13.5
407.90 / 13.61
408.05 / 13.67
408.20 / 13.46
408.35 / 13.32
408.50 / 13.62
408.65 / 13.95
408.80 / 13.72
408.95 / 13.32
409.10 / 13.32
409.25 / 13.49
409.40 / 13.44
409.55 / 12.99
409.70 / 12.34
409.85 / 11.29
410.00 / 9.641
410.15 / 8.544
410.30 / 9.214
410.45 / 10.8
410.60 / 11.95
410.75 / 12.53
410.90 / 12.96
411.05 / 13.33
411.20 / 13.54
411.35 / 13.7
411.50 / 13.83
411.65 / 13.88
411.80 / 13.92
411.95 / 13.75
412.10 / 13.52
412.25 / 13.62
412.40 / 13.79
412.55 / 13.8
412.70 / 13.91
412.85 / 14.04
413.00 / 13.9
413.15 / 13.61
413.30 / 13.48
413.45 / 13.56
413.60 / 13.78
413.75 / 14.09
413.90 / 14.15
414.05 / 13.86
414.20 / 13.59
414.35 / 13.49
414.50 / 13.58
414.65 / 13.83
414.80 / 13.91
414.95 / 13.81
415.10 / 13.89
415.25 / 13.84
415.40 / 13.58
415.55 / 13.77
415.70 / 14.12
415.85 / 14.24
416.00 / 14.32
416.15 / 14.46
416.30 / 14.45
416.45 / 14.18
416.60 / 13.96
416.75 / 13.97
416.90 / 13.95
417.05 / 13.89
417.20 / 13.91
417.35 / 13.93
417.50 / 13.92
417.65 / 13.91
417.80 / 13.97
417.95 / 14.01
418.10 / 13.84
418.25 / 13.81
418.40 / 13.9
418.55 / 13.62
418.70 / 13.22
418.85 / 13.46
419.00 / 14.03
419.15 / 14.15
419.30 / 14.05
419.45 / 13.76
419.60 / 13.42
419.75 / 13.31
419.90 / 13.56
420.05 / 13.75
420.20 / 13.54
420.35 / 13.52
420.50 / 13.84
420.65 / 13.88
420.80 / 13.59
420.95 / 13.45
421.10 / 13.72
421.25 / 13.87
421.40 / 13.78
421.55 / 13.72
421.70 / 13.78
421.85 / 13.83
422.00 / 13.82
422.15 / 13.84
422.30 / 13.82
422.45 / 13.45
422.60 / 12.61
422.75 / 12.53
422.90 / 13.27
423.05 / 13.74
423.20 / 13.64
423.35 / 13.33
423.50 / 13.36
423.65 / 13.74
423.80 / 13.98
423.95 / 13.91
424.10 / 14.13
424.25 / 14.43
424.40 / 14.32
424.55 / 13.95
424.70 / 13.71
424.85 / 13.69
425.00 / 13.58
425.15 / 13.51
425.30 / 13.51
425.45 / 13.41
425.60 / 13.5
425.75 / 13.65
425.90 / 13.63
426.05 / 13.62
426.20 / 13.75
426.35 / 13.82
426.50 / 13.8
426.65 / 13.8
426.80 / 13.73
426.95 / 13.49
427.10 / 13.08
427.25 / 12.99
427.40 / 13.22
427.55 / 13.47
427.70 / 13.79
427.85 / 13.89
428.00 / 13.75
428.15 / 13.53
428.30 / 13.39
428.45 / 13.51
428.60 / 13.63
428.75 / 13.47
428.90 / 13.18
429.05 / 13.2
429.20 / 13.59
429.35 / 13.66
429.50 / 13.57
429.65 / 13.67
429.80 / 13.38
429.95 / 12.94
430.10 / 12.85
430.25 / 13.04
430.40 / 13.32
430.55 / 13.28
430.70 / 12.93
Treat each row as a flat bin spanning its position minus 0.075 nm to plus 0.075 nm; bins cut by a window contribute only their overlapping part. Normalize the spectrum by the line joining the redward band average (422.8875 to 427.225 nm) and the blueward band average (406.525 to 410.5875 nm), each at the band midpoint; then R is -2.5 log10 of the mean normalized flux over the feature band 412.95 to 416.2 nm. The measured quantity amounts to -0.06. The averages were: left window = 12.8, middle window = 13.9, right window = 13.7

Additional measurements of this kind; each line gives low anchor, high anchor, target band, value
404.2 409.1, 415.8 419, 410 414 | 0.06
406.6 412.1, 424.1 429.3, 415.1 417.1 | -0.07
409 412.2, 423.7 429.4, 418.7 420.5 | -0.04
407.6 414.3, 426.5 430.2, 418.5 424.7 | -0.03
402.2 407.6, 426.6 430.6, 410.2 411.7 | 0.10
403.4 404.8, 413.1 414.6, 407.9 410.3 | 0.10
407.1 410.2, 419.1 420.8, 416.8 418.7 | -0.02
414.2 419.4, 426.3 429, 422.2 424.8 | 0.00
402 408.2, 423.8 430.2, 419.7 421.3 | 0.00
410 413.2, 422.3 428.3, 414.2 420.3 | -0.05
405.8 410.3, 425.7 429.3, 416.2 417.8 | -0.06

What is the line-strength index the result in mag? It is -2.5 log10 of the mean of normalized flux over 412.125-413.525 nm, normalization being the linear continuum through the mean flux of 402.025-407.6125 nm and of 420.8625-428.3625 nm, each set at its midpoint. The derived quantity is 0.00 mag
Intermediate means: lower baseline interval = 13.8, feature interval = 13.7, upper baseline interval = 13.6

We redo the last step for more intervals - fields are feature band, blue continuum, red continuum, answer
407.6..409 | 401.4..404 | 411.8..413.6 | 0.013 mag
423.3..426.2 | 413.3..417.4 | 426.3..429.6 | -0.009 mag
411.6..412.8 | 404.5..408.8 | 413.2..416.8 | 0.006 mag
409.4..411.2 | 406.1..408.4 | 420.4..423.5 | 0.174 mag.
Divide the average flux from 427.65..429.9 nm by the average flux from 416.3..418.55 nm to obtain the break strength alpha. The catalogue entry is 0.97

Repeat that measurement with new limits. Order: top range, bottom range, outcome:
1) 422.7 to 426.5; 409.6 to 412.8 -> 1.09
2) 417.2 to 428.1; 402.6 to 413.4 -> 1.02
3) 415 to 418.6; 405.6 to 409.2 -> 1.02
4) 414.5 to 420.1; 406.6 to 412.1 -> 1.07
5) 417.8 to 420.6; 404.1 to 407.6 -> 0.99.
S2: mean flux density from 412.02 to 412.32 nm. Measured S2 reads 13.6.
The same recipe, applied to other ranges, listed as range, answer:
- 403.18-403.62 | 13.7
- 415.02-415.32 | 13.9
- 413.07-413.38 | 13.6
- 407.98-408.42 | 13.5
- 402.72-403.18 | 13.5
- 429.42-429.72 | 13.6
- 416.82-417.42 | 13.9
